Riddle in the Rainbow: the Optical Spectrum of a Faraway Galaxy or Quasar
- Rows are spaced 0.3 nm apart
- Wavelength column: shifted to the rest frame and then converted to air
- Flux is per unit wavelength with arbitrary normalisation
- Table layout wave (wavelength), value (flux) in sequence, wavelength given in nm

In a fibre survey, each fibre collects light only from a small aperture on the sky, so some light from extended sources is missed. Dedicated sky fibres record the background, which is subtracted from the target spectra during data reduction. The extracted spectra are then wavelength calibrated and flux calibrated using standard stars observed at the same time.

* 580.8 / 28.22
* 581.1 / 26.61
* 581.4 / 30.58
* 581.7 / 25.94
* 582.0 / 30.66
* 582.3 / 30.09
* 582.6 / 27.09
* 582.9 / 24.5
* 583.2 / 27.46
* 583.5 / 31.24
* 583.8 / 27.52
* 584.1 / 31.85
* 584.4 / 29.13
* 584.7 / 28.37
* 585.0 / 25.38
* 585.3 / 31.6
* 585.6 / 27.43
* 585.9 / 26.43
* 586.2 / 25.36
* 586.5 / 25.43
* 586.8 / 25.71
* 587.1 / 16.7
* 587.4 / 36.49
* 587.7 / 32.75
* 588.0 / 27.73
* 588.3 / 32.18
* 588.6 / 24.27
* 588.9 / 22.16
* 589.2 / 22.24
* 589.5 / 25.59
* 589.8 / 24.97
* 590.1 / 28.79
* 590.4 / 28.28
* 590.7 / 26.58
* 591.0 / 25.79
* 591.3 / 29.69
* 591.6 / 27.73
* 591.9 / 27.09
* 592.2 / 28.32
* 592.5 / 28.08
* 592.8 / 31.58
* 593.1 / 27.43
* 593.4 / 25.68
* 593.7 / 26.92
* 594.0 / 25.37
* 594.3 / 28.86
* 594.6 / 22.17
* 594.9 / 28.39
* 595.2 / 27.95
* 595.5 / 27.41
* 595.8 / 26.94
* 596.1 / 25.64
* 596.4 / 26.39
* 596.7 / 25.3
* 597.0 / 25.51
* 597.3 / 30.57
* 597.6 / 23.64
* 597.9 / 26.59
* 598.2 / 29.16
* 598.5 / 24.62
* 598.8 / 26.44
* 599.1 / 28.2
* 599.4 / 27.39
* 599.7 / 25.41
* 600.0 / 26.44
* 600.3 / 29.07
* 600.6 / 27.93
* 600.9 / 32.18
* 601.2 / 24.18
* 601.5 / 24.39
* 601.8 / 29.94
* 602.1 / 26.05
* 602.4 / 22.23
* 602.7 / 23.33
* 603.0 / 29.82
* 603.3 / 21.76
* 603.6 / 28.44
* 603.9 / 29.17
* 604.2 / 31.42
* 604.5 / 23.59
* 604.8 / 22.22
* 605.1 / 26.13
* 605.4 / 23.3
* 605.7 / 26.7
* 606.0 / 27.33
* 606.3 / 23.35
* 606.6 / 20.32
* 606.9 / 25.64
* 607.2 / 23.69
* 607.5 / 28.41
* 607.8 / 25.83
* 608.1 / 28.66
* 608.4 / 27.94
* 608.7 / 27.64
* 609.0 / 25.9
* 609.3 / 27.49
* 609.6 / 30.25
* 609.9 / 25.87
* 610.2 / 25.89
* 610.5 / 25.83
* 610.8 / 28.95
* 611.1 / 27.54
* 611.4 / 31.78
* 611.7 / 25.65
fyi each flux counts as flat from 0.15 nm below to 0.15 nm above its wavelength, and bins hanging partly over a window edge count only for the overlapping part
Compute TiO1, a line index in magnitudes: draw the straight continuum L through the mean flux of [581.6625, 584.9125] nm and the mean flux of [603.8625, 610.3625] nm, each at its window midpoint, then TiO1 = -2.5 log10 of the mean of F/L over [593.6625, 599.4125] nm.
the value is 0.02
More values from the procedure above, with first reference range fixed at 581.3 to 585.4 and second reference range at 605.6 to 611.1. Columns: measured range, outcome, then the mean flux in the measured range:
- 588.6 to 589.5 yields 0.21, 23.1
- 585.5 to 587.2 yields 0.15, 24.7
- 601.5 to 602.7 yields 0.06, 25.5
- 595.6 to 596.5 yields 0.05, 26.4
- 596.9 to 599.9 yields 0.02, 26.8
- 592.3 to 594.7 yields 0.02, 27.1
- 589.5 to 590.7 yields 0.04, 27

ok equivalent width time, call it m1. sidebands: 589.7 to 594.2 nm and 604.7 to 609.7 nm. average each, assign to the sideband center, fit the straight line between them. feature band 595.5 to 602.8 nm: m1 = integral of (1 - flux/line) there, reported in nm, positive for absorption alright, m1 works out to 0.05 nm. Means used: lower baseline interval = 27.5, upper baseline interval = 25.9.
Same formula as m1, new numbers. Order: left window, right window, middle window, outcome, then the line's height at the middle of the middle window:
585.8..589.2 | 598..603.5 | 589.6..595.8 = -0.16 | 26.6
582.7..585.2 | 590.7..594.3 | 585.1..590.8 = 0.22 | 27.9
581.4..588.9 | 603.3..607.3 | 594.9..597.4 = -0.04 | 26.5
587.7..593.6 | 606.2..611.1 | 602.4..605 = 0.06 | 26.6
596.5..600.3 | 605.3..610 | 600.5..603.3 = 0.01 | 26.5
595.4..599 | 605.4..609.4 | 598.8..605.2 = -0.09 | 26.3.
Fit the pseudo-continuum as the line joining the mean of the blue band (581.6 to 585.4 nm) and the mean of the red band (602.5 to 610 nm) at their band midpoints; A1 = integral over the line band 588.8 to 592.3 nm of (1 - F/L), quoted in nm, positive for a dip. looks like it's 0.165 nm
